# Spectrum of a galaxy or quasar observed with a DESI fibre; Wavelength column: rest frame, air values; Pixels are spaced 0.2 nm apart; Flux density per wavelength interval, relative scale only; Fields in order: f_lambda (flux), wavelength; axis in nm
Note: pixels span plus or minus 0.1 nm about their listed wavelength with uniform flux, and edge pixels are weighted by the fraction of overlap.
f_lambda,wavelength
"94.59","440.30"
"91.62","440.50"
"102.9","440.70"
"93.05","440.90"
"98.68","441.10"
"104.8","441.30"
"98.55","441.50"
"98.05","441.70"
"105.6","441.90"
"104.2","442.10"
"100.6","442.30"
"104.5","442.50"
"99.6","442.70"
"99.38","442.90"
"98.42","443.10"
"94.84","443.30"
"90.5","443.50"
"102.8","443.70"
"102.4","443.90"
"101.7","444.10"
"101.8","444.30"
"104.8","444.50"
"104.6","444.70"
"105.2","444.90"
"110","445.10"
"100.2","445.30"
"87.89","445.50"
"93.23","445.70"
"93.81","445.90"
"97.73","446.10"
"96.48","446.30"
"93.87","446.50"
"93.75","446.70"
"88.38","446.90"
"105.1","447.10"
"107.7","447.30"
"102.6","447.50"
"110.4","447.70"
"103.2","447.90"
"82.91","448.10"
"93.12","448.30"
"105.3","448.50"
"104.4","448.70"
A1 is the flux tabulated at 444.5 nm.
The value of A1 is 104.8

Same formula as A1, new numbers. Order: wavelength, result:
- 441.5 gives 98.55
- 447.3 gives 107.7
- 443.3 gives 94.84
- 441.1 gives 98.68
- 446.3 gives 96.48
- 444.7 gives 104.6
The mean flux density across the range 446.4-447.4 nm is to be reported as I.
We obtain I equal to 97.8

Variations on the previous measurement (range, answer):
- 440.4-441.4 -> 98.2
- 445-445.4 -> 105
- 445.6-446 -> 93.5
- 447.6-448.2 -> 98.8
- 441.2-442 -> 102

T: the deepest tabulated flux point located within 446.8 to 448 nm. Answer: 88.38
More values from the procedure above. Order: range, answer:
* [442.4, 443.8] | 90.5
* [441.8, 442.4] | 100.6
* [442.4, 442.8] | 99.6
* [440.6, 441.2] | 93.05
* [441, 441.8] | 98.05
